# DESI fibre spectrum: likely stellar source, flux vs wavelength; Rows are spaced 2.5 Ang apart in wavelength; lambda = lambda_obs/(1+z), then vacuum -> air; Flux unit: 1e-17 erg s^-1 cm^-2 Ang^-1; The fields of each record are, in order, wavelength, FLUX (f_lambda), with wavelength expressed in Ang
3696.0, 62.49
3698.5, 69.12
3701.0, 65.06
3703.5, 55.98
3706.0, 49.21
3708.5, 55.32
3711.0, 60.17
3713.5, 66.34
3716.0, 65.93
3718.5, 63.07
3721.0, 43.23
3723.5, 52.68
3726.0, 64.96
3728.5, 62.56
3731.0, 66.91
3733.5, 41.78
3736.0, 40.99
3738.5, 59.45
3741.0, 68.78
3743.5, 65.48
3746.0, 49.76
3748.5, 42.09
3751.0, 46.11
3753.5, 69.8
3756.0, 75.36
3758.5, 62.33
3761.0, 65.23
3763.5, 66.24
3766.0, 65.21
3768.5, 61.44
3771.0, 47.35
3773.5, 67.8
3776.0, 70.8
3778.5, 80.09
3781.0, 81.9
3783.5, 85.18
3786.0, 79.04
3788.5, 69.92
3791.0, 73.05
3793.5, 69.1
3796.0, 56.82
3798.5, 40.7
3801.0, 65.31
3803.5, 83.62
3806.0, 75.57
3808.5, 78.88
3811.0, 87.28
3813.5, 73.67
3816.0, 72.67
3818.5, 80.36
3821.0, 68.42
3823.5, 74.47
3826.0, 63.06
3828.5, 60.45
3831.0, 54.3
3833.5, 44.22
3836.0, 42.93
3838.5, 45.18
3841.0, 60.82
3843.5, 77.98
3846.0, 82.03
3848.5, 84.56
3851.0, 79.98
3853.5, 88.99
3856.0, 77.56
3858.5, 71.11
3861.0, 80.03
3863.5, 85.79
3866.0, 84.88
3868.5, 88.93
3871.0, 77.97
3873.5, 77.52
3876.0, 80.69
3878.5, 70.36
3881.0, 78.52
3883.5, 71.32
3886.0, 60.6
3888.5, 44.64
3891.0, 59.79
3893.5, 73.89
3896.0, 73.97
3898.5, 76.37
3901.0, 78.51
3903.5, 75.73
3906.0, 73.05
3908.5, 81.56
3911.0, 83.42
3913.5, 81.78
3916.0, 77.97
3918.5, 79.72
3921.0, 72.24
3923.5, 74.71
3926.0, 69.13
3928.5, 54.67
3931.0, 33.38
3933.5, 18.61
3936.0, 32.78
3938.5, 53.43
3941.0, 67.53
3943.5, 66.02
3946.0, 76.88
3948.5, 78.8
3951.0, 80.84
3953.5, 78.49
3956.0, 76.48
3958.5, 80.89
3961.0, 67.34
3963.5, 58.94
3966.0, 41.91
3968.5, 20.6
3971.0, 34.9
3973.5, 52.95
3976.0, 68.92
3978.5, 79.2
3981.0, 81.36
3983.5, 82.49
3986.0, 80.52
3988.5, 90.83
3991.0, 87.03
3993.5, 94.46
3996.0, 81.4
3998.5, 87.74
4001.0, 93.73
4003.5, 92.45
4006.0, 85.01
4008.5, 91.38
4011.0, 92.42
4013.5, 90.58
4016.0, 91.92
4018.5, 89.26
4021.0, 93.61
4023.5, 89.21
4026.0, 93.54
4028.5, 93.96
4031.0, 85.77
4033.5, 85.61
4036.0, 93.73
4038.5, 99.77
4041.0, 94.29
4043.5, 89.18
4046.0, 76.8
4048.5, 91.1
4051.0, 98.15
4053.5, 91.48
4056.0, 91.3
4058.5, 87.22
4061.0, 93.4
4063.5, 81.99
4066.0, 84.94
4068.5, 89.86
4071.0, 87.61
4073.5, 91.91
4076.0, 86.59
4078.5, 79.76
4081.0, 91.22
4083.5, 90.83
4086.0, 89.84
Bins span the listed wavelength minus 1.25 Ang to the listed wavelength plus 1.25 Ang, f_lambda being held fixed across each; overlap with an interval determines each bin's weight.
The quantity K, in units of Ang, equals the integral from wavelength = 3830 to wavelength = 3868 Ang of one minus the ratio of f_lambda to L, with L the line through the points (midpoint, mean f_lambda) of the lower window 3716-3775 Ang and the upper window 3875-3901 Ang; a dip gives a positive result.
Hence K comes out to -2.6 Ang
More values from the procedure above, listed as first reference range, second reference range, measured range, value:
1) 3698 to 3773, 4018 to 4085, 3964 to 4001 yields 5.50 Ang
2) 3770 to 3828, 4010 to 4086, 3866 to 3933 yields 6.13 Ang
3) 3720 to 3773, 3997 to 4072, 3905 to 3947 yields 7.29 Ang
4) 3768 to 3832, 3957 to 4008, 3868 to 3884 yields -1.38 Ang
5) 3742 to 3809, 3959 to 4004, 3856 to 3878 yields -3.69 Ang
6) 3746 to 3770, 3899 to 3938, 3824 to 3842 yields 2.66 Ang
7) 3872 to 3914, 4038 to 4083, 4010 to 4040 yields -2.09 Ang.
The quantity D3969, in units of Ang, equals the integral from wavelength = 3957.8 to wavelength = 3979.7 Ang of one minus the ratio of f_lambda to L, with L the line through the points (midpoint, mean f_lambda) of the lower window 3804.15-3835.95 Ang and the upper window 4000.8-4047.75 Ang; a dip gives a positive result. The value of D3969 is 7.5 Ang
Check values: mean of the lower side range 68.7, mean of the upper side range 90.6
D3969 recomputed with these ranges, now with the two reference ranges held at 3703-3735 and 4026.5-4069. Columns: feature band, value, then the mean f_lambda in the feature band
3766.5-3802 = -2.14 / 67.7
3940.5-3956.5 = 0.98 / 75.3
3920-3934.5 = 4.43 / 54.1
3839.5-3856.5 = -1.97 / 78.4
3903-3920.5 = -0.54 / 78.9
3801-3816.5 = -2.69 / 77.8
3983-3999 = -0.40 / 86.5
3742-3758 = 0.55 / 58.5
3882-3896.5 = 2.06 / 63.8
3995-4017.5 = -1.00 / 89.7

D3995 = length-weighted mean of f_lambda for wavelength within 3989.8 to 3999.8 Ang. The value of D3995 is 87.7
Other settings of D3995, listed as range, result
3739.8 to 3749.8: 56.4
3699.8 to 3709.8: 56.4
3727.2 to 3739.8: 54.4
